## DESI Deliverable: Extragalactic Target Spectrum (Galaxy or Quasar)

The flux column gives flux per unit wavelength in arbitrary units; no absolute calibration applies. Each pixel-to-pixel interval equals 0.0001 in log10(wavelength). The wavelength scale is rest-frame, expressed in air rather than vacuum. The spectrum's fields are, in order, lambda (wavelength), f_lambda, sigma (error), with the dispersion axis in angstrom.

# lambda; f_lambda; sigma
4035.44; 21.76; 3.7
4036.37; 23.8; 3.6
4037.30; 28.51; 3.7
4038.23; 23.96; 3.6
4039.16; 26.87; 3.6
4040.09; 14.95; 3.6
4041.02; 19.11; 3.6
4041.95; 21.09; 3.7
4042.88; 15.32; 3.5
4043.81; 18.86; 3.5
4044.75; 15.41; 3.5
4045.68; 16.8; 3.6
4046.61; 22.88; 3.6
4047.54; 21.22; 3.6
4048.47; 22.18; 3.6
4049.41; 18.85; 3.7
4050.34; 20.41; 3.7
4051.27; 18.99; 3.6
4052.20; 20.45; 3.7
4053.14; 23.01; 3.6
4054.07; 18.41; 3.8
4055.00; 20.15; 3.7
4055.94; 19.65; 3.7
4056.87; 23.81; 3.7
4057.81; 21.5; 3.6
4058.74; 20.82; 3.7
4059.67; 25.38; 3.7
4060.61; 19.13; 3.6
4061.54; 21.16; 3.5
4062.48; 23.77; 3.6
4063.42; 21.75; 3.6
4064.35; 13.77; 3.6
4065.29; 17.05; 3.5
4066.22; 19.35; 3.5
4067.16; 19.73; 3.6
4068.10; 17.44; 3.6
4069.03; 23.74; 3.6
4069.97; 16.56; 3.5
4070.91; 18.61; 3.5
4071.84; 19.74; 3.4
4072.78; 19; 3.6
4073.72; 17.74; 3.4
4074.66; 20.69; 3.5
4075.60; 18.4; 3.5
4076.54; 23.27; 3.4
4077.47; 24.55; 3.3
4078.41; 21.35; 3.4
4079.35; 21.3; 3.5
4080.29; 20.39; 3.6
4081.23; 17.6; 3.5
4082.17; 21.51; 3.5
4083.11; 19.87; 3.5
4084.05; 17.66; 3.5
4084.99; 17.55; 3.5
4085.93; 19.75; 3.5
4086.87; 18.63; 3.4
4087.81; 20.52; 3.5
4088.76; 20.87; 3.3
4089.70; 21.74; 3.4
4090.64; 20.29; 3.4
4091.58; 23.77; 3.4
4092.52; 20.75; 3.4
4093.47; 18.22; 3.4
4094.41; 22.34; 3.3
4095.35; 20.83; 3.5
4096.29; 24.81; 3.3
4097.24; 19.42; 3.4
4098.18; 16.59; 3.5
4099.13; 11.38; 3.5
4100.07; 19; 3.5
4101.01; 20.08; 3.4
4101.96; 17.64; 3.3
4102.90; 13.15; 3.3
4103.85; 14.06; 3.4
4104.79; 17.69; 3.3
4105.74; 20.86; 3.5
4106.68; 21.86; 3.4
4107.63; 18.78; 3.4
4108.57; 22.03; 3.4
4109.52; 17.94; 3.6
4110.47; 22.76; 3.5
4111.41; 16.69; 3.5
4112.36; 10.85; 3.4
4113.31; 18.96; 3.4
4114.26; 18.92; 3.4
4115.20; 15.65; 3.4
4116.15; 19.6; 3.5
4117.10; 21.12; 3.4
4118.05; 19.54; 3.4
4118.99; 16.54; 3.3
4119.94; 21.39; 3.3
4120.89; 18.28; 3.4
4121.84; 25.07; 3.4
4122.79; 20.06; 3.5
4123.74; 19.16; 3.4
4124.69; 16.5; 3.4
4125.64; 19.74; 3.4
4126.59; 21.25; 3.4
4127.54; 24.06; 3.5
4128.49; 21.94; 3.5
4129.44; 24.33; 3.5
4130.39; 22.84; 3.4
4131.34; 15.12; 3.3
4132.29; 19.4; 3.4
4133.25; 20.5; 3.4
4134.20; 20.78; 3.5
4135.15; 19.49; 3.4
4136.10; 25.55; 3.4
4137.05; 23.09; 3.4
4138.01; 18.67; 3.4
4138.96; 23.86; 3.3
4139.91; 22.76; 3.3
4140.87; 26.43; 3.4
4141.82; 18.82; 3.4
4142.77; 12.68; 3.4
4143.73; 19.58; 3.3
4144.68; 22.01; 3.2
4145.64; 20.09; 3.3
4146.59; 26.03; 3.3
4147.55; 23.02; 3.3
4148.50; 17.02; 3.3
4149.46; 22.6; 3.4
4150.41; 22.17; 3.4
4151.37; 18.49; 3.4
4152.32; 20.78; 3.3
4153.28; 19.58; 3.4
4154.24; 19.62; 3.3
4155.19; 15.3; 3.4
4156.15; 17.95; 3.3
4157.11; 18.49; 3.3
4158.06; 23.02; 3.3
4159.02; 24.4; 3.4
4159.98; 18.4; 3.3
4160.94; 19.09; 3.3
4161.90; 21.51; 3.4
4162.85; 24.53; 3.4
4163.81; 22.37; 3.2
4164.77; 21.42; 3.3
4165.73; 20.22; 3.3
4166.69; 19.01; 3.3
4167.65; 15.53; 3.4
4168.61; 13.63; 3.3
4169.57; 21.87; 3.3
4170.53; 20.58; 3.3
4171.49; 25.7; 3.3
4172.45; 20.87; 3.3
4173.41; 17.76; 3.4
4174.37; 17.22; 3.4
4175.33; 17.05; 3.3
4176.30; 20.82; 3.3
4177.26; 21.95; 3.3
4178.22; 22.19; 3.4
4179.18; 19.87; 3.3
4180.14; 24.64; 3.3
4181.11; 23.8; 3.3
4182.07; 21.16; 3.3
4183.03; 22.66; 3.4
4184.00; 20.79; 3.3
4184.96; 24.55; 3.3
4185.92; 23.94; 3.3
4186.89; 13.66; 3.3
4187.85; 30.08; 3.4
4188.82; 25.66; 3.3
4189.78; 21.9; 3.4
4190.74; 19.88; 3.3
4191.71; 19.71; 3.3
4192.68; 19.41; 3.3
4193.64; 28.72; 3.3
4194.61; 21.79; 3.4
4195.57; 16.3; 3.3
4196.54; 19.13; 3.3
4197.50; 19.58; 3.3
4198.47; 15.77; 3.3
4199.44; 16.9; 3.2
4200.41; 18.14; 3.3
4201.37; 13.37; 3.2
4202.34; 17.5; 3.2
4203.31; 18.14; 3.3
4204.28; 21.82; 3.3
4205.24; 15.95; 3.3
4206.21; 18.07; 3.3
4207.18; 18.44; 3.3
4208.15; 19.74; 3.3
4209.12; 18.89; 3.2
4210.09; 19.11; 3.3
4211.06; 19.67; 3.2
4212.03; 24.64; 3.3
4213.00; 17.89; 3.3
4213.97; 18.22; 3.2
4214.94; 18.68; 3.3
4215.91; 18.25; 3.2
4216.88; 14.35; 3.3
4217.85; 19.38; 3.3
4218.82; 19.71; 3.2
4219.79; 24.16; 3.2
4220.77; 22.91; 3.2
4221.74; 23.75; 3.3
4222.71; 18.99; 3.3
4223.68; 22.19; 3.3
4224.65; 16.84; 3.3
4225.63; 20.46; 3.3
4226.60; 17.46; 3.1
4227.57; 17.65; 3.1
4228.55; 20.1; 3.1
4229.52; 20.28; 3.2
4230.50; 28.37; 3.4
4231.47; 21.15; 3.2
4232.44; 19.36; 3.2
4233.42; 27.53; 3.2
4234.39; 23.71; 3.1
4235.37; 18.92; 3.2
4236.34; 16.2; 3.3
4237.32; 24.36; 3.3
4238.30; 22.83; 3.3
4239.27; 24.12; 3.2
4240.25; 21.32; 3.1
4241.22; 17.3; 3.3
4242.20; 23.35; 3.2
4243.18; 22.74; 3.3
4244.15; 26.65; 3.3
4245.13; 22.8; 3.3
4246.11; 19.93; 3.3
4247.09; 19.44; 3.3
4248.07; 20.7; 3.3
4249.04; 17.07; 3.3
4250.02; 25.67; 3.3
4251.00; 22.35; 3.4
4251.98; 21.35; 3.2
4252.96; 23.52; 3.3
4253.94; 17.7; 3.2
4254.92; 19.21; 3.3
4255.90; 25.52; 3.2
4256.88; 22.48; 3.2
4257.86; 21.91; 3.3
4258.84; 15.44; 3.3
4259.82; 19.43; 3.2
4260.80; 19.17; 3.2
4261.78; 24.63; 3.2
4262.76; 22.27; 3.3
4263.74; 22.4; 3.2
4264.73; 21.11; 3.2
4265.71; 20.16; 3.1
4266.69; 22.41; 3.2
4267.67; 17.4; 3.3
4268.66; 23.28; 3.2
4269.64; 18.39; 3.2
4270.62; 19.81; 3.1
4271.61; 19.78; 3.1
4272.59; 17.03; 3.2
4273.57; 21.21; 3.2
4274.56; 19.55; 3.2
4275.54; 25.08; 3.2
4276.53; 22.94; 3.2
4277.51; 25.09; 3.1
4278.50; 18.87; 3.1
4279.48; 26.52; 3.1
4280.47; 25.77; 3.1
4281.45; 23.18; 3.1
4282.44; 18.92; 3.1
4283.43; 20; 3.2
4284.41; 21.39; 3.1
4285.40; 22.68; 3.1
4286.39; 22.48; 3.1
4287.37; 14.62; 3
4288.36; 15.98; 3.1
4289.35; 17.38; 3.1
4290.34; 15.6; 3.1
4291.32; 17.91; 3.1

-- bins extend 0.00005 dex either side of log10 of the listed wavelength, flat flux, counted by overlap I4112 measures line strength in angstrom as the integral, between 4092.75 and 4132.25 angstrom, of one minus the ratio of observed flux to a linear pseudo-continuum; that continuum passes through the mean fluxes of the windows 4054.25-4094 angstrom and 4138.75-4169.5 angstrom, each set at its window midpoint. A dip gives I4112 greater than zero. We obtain 2.0 angstrom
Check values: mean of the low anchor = 20.2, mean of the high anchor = 20.3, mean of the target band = 19.2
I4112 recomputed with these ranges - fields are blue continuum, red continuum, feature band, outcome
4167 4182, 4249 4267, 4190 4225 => 2.2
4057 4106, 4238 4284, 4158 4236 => 1.6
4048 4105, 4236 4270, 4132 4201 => -0.5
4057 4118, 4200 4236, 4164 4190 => -1.8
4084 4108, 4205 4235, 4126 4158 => -2.0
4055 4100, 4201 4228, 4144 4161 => -0.8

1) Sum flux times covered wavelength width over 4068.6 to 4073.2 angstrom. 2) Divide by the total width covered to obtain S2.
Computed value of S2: 19.5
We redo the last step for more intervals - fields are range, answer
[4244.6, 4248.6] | 20.7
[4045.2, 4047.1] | 19.9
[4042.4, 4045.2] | 16.5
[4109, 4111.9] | 19.1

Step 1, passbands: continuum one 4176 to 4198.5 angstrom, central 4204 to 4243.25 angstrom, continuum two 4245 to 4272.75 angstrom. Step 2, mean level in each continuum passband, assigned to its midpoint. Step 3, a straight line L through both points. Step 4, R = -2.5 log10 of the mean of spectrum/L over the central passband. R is 0.04 mag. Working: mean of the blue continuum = 21.7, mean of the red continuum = 20.8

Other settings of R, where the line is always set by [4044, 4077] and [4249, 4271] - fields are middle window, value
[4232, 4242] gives -0.034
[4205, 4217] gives 0.111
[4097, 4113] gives 0.147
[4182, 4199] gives -0.034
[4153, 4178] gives 0.033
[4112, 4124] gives 0.077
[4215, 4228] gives 0.063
